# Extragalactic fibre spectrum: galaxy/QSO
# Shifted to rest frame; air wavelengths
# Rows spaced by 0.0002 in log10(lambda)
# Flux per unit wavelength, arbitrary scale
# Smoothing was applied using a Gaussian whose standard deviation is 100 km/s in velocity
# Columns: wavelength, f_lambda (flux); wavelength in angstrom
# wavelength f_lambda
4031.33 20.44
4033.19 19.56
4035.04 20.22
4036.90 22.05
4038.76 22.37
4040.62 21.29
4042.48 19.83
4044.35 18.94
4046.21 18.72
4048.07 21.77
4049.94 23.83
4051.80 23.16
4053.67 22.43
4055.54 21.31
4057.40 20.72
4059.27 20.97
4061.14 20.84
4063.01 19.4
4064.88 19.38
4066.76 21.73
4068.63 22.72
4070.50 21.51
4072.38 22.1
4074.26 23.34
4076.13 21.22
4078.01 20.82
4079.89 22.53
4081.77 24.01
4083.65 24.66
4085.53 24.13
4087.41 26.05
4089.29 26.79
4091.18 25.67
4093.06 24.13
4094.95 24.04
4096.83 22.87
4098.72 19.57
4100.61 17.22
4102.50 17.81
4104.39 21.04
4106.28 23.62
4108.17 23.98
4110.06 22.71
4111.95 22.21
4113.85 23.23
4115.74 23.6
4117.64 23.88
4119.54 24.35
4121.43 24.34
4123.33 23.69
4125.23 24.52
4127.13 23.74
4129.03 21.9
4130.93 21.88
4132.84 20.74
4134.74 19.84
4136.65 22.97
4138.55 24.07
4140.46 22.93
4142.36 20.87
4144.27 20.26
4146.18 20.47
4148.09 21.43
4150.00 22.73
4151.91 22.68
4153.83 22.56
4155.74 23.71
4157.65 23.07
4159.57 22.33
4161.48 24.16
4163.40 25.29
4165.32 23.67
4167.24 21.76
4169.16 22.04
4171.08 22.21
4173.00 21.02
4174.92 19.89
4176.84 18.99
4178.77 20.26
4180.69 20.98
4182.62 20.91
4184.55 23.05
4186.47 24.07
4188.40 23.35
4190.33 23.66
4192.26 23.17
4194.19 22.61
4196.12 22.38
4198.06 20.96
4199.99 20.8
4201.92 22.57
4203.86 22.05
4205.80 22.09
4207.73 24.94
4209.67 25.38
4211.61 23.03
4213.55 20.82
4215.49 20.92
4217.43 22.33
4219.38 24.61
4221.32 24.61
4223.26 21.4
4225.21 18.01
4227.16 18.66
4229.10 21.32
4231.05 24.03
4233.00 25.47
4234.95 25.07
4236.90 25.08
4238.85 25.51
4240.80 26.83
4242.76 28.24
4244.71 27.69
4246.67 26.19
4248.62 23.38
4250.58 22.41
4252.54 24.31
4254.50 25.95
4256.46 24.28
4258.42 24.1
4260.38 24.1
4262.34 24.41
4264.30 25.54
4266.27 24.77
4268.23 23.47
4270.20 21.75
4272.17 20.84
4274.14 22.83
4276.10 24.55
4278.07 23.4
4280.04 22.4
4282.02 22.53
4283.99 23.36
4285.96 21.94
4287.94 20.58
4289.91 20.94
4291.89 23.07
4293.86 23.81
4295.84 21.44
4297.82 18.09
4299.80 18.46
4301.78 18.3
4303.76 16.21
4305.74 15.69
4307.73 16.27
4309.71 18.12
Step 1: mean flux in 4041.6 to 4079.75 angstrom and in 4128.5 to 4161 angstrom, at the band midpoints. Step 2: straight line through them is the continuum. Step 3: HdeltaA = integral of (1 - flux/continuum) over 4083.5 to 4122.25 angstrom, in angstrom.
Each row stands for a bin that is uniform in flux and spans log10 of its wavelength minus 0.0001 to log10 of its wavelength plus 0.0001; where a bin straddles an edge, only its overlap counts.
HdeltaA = -2.6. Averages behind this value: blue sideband 21.3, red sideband 22.1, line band 23.1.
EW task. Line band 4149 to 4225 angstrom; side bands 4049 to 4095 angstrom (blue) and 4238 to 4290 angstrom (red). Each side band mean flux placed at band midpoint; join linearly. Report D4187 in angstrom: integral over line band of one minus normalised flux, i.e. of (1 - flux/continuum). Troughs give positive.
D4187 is 3.3 angstrom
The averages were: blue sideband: 22.7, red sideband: 24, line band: 22.4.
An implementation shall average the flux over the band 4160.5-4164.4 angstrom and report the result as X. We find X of 24.7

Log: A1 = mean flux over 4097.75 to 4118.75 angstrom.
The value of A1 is 21.7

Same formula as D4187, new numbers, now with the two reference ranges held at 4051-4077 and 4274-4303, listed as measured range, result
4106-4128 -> -2.2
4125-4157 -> -0.9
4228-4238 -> -1.2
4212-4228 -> 0.1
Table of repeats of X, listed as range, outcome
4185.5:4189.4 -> 23.7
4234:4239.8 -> 25.2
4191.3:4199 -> 22.3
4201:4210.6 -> 23.4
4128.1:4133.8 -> 21.5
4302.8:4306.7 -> 16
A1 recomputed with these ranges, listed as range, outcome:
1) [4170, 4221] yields 22.2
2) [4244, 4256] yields 24.9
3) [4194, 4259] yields 23.5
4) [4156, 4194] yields 22.3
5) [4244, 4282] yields 23.9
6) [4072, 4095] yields 23.8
